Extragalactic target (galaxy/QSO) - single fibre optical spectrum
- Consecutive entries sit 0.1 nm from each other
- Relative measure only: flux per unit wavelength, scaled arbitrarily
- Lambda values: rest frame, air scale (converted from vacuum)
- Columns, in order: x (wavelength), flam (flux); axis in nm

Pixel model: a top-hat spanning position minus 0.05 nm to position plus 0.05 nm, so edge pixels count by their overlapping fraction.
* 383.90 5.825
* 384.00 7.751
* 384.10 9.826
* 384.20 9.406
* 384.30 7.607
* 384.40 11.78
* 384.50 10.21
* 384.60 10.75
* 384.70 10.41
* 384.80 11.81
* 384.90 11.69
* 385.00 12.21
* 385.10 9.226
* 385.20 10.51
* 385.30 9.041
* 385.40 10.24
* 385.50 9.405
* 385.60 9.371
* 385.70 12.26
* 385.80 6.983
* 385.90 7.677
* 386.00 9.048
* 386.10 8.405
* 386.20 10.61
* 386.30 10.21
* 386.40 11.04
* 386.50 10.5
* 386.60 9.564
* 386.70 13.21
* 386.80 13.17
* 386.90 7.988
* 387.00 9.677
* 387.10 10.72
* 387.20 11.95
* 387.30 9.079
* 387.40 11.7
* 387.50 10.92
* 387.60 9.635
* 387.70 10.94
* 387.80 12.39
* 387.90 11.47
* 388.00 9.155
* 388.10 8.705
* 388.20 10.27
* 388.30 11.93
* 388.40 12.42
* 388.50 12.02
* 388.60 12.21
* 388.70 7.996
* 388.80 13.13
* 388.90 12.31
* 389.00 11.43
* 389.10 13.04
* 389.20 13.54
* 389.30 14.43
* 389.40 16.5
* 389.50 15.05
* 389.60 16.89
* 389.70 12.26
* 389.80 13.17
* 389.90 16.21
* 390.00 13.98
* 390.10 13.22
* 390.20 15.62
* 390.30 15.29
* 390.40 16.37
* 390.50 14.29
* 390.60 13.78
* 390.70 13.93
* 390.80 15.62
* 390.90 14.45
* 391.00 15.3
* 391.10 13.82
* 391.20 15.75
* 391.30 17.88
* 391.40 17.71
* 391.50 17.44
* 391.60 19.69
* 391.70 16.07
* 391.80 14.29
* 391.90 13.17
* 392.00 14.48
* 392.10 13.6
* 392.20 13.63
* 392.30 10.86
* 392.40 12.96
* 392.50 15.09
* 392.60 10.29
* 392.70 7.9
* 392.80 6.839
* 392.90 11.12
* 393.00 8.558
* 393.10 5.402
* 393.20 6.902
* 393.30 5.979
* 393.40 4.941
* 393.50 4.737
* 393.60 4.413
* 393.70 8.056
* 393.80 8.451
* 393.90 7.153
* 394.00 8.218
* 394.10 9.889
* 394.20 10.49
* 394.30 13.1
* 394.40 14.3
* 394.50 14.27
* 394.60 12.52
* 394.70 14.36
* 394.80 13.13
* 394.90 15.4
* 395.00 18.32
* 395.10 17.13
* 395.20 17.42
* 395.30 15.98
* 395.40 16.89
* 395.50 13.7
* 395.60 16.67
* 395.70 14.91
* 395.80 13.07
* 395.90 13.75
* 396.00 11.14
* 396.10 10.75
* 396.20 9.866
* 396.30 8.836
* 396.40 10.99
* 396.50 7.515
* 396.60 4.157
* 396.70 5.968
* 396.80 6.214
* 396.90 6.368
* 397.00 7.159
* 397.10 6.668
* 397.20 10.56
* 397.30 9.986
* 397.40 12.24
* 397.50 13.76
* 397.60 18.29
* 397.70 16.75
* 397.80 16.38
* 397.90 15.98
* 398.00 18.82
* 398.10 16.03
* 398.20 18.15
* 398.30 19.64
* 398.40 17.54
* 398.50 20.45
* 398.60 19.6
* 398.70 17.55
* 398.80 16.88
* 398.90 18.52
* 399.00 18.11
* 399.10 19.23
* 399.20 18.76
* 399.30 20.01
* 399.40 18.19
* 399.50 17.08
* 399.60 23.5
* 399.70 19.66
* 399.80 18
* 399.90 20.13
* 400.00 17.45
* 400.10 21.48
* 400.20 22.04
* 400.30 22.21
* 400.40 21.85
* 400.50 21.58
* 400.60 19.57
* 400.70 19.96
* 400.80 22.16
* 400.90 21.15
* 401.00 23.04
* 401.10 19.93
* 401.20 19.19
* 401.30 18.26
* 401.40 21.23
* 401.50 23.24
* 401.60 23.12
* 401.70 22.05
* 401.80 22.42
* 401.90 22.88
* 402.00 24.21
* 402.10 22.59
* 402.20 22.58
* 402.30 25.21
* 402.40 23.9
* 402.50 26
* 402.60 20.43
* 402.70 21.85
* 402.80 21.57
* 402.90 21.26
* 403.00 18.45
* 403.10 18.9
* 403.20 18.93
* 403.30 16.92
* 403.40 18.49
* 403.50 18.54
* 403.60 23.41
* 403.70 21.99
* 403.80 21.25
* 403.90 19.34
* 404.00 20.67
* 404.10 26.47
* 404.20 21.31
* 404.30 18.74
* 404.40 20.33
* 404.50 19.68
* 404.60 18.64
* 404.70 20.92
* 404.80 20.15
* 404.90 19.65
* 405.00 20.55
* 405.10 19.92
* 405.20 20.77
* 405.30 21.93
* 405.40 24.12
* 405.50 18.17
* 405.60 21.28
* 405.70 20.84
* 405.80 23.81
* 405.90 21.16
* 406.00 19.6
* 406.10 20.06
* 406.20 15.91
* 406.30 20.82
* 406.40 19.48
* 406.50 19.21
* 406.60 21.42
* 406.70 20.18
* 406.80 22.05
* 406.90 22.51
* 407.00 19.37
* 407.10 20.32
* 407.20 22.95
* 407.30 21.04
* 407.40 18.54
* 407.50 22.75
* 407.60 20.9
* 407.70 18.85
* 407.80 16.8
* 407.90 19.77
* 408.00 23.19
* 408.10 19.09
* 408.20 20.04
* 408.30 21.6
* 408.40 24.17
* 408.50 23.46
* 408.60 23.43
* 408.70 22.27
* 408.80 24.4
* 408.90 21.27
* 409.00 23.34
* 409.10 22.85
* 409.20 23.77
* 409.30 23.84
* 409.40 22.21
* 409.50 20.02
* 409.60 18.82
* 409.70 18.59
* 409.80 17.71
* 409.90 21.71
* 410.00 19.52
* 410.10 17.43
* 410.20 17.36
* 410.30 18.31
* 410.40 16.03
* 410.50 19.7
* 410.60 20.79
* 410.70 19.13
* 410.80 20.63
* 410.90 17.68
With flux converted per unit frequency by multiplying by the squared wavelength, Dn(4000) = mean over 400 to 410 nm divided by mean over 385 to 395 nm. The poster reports 1.93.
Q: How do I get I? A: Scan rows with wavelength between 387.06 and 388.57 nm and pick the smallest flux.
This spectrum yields 8.705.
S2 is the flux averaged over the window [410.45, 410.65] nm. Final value 20.2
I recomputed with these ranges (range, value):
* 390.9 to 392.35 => 10.86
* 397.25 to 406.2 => 9.986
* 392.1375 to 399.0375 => 4.157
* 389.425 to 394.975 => 4.413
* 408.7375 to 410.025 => 17.71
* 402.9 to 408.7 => 15.91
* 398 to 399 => 16.03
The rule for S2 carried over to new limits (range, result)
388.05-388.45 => 10.8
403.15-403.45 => 18.1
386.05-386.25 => 9.51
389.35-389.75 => 15.2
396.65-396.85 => 6.09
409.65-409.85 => 18.2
